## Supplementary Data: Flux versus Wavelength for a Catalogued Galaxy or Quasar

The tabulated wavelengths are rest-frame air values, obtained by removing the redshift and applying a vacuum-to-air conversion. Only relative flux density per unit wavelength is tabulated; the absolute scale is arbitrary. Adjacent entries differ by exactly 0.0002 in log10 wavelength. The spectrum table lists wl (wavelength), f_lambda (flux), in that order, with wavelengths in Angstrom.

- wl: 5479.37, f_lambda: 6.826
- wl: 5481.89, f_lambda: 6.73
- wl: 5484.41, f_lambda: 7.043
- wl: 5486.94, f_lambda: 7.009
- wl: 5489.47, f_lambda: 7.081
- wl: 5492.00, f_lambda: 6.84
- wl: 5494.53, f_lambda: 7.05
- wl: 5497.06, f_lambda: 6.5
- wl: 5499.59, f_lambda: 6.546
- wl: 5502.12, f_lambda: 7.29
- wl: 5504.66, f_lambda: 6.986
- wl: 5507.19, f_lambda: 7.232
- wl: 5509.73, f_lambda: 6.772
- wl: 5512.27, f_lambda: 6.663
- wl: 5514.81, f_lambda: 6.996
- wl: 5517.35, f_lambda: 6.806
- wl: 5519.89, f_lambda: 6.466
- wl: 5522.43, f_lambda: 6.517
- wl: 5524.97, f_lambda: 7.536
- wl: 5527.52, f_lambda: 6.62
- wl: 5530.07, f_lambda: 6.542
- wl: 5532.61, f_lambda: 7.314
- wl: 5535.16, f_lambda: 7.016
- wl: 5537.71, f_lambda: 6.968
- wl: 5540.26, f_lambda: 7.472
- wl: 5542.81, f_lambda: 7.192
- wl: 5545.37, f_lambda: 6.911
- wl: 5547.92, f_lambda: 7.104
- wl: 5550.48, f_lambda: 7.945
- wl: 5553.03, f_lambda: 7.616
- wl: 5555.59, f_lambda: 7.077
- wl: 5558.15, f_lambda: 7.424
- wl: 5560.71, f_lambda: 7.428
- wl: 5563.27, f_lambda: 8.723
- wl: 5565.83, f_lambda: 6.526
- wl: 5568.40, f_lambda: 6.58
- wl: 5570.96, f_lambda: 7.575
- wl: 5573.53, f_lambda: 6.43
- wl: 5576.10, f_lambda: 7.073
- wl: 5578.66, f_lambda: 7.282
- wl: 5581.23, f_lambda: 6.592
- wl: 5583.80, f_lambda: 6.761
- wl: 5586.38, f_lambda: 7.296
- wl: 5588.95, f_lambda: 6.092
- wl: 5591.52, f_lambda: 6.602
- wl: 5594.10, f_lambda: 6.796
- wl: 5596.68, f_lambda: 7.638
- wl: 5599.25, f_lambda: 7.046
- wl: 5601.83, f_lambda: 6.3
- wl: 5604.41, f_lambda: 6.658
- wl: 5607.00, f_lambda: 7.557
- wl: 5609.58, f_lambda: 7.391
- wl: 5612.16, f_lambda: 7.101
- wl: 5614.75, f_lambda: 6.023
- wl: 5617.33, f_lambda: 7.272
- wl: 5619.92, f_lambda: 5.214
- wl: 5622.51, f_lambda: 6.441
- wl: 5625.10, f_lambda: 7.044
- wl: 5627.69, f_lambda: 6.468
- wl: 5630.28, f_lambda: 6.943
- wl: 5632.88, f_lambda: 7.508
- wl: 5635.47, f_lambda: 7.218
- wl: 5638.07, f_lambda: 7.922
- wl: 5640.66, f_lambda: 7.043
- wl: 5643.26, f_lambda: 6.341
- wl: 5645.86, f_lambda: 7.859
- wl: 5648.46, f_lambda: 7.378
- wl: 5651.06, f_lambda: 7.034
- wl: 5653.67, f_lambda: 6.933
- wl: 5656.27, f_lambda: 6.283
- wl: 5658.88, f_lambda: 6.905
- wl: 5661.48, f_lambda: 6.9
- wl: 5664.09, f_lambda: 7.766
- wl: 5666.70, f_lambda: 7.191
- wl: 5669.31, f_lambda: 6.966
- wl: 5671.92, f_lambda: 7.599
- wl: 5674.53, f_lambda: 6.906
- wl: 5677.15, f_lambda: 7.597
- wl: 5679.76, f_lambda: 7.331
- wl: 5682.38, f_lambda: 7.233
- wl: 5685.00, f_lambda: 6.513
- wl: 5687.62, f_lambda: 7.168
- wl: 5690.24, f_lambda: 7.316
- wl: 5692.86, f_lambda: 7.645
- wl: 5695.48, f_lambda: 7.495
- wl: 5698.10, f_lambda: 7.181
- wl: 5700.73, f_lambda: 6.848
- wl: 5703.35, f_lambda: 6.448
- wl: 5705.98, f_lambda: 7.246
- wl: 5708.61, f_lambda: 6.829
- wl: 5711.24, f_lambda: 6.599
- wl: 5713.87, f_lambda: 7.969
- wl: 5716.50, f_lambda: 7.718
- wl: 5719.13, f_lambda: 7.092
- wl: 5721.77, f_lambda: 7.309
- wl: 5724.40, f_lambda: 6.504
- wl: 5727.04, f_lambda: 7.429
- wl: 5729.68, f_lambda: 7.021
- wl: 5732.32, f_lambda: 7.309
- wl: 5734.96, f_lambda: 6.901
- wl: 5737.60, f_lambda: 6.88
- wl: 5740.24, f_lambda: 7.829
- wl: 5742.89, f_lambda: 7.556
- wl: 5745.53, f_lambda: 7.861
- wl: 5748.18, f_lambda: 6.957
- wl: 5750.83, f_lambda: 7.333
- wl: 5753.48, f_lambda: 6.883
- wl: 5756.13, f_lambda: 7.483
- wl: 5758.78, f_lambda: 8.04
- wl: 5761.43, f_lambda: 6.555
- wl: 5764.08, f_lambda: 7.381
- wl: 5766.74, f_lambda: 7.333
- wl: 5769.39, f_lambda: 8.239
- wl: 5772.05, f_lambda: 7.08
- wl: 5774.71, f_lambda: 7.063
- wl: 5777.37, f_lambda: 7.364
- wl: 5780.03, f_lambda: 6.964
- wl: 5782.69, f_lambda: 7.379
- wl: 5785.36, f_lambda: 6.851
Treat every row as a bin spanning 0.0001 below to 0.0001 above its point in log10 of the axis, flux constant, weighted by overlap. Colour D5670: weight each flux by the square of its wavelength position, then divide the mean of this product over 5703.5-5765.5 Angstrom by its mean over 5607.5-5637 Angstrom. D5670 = 1.10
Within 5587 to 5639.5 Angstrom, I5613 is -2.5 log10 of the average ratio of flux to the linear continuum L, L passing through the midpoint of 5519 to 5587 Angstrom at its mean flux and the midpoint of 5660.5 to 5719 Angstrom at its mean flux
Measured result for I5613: 0.04 mag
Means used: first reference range 7.11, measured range 6.87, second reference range 7.2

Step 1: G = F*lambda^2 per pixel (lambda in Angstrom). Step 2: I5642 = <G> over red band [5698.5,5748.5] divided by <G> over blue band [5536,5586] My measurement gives 1.06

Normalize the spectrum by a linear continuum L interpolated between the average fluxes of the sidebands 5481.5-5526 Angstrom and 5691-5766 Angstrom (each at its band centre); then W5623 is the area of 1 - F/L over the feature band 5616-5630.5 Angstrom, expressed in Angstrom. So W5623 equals 1.1 Angstrom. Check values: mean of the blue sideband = 6.89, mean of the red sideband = 7.23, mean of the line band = 6.54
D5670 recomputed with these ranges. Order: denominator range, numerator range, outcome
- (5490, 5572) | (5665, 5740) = 1.08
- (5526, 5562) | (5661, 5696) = 1.06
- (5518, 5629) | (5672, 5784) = 1.10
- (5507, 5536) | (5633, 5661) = 1.08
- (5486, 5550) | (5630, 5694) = 1.09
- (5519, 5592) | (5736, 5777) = 1.12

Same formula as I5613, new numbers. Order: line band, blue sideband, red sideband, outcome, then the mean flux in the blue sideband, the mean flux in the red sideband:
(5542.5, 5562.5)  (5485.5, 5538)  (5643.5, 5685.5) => -0.06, 6.89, 7.14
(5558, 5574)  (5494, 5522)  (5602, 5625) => -0.08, 6.83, 6.7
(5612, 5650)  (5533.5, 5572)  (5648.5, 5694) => 0.04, 7.3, 7.14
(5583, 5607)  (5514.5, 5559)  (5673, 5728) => 0.04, 7.08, 7.16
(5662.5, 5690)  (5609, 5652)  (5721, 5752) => -0.02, 6.95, 7.24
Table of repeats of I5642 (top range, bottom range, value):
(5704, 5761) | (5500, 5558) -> 1.11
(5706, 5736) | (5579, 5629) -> 1.10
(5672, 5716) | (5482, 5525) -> 1.12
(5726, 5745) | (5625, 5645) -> 1.07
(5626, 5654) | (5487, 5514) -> 1.09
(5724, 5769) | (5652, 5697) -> 1.04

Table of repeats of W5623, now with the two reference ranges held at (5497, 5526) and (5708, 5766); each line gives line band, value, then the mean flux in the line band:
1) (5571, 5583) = 0.11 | 6.92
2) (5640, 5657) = 0.24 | 7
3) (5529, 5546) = -0.39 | 7.07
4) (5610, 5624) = 1.13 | 6.48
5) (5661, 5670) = -0.15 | 7.25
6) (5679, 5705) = 0.22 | 7.11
